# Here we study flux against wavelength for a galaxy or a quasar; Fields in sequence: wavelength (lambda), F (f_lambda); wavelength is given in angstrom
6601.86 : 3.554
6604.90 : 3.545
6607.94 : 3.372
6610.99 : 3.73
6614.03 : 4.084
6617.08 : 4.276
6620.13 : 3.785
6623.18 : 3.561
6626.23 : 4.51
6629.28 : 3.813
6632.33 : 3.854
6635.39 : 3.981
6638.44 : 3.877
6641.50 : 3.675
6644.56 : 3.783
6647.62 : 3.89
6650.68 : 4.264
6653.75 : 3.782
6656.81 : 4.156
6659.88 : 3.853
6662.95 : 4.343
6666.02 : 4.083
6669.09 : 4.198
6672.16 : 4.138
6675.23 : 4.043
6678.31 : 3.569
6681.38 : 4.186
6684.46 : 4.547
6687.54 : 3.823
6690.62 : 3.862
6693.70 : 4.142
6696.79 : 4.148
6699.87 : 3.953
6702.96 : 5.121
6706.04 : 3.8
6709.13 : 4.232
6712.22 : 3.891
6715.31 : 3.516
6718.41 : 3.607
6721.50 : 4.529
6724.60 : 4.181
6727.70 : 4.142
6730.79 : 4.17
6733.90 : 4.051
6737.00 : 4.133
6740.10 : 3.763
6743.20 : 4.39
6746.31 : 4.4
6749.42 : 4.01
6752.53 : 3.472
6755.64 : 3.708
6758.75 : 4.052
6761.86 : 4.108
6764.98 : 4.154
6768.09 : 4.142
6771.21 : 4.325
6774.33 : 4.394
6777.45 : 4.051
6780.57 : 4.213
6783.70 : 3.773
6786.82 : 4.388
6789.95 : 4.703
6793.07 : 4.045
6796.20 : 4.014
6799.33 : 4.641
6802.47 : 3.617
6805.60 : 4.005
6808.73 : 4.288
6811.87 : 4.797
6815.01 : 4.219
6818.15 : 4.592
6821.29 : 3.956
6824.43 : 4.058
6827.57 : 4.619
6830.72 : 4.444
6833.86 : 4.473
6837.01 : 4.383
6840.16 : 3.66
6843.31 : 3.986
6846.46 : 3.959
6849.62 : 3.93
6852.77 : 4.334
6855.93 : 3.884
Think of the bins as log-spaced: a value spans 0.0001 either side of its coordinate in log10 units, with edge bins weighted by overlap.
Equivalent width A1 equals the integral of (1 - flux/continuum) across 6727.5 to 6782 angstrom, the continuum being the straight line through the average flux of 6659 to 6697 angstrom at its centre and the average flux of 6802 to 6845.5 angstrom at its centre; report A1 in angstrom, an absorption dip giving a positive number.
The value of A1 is 0.9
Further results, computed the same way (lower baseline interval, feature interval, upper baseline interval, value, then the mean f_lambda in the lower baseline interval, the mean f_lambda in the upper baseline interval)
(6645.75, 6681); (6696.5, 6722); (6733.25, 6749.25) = 0.2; 4.03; 4.14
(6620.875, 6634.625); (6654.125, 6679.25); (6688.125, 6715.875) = -0.2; 3.93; 4.09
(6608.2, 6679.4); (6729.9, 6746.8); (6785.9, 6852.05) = -0.1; 3.96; 4.23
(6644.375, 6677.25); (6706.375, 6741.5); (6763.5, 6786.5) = 0.9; 4.05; 4.16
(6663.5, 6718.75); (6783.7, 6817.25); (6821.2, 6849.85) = -0.9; 4.06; 4.17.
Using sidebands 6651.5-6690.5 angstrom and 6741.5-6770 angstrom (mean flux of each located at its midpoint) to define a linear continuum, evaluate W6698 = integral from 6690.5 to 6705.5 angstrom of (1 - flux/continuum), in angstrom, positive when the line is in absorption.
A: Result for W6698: -0.73 angstrom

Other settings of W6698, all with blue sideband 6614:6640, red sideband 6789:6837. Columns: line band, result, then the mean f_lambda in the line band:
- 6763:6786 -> 0.38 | 4.16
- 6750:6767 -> 1.16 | 3.91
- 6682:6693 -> -0.05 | 4.09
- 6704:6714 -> 0.22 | 4.02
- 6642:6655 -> 0.29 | 3.91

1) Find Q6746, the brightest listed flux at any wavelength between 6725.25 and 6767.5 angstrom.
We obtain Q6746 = 4.4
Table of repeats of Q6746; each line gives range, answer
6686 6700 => 4.148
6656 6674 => 4.343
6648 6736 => 5.121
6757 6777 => 4.394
